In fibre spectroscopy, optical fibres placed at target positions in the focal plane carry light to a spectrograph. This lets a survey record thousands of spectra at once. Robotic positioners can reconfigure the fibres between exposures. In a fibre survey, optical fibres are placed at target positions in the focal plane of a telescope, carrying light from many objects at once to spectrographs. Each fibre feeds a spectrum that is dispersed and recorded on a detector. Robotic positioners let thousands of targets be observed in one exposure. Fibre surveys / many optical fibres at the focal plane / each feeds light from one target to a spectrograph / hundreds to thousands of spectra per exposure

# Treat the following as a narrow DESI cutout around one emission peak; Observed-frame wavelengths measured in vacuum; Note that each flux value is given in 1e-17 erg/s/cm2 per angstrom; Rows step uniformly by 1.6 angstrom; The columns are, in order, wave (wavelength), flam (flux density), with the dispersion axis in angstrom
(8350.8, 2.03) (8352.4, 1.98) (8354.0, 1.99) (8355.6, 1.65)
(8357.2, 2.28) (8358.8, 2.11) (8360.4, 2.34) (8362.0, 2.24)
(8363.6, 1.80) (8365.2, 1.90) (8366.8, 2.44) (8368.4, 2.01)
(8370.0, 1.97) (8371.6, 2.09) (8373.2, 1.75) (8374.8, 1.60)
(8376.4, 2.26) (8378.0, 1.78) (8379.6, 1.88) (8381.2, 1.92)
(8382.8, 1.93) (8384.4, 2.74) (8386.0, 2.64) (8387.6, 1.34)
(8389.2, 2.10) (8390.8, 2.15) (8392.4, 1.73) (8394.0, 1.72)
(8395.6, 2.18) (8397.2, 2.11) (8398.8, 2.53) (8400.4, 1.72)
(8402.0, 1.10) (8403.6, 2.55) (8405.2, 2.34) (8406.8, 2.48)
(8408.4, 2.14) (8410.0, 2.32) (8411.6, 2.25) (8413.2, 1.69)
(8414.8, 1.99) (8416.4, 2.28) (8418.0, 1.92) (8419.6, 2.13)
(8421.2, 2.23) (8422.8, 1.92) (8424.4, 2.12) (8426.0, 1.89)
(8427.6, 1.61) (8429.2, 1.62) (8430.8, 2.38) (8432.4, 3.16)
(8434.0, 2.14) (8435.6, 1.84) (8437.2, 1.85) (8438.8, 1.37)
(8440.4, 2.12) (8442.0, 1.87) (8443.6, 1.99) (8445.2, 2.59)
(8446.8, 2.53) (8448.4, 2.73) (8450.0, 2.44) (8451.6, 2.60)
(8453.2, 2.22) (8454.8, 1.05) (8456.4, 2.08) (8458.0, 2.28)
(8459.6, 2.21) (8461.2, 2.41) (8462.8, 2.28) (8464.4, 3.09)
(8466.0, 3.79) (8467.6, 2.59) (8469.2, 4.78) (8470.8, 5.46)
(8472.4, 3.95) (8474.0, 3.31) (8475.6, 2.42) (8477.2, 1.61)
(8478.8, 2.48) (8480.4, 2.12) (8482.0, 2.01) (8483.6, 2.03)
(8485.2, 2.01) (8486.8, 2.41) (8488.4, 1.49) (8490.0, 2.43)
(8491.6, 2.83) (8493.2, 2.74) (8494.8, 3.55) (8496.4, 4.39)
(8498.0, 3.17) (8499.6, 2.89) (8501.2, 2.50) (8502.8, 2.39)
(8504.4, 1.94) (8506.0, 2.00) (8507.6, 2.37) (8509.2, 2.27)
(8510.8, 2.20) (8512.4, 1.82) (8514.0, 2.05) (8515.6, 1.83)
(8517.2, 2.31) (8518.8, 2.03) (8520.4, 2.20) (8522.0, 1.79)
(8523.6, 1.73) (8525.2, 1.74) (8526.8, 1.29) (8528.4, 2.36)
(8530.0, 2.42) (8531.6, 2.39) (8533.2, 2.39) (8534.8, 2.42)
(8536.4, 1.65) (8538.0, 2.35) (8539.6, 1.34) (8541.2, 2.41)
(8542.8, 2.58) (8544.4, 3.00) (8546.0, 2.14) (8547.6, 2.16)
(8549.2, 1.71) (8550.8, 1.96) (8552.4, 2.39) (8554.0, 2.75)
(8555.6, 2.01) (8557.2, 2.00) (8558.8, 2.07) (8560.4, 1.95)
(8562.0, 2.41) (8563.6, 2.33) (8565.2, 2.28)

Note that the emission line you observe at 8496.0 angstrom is [N II]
